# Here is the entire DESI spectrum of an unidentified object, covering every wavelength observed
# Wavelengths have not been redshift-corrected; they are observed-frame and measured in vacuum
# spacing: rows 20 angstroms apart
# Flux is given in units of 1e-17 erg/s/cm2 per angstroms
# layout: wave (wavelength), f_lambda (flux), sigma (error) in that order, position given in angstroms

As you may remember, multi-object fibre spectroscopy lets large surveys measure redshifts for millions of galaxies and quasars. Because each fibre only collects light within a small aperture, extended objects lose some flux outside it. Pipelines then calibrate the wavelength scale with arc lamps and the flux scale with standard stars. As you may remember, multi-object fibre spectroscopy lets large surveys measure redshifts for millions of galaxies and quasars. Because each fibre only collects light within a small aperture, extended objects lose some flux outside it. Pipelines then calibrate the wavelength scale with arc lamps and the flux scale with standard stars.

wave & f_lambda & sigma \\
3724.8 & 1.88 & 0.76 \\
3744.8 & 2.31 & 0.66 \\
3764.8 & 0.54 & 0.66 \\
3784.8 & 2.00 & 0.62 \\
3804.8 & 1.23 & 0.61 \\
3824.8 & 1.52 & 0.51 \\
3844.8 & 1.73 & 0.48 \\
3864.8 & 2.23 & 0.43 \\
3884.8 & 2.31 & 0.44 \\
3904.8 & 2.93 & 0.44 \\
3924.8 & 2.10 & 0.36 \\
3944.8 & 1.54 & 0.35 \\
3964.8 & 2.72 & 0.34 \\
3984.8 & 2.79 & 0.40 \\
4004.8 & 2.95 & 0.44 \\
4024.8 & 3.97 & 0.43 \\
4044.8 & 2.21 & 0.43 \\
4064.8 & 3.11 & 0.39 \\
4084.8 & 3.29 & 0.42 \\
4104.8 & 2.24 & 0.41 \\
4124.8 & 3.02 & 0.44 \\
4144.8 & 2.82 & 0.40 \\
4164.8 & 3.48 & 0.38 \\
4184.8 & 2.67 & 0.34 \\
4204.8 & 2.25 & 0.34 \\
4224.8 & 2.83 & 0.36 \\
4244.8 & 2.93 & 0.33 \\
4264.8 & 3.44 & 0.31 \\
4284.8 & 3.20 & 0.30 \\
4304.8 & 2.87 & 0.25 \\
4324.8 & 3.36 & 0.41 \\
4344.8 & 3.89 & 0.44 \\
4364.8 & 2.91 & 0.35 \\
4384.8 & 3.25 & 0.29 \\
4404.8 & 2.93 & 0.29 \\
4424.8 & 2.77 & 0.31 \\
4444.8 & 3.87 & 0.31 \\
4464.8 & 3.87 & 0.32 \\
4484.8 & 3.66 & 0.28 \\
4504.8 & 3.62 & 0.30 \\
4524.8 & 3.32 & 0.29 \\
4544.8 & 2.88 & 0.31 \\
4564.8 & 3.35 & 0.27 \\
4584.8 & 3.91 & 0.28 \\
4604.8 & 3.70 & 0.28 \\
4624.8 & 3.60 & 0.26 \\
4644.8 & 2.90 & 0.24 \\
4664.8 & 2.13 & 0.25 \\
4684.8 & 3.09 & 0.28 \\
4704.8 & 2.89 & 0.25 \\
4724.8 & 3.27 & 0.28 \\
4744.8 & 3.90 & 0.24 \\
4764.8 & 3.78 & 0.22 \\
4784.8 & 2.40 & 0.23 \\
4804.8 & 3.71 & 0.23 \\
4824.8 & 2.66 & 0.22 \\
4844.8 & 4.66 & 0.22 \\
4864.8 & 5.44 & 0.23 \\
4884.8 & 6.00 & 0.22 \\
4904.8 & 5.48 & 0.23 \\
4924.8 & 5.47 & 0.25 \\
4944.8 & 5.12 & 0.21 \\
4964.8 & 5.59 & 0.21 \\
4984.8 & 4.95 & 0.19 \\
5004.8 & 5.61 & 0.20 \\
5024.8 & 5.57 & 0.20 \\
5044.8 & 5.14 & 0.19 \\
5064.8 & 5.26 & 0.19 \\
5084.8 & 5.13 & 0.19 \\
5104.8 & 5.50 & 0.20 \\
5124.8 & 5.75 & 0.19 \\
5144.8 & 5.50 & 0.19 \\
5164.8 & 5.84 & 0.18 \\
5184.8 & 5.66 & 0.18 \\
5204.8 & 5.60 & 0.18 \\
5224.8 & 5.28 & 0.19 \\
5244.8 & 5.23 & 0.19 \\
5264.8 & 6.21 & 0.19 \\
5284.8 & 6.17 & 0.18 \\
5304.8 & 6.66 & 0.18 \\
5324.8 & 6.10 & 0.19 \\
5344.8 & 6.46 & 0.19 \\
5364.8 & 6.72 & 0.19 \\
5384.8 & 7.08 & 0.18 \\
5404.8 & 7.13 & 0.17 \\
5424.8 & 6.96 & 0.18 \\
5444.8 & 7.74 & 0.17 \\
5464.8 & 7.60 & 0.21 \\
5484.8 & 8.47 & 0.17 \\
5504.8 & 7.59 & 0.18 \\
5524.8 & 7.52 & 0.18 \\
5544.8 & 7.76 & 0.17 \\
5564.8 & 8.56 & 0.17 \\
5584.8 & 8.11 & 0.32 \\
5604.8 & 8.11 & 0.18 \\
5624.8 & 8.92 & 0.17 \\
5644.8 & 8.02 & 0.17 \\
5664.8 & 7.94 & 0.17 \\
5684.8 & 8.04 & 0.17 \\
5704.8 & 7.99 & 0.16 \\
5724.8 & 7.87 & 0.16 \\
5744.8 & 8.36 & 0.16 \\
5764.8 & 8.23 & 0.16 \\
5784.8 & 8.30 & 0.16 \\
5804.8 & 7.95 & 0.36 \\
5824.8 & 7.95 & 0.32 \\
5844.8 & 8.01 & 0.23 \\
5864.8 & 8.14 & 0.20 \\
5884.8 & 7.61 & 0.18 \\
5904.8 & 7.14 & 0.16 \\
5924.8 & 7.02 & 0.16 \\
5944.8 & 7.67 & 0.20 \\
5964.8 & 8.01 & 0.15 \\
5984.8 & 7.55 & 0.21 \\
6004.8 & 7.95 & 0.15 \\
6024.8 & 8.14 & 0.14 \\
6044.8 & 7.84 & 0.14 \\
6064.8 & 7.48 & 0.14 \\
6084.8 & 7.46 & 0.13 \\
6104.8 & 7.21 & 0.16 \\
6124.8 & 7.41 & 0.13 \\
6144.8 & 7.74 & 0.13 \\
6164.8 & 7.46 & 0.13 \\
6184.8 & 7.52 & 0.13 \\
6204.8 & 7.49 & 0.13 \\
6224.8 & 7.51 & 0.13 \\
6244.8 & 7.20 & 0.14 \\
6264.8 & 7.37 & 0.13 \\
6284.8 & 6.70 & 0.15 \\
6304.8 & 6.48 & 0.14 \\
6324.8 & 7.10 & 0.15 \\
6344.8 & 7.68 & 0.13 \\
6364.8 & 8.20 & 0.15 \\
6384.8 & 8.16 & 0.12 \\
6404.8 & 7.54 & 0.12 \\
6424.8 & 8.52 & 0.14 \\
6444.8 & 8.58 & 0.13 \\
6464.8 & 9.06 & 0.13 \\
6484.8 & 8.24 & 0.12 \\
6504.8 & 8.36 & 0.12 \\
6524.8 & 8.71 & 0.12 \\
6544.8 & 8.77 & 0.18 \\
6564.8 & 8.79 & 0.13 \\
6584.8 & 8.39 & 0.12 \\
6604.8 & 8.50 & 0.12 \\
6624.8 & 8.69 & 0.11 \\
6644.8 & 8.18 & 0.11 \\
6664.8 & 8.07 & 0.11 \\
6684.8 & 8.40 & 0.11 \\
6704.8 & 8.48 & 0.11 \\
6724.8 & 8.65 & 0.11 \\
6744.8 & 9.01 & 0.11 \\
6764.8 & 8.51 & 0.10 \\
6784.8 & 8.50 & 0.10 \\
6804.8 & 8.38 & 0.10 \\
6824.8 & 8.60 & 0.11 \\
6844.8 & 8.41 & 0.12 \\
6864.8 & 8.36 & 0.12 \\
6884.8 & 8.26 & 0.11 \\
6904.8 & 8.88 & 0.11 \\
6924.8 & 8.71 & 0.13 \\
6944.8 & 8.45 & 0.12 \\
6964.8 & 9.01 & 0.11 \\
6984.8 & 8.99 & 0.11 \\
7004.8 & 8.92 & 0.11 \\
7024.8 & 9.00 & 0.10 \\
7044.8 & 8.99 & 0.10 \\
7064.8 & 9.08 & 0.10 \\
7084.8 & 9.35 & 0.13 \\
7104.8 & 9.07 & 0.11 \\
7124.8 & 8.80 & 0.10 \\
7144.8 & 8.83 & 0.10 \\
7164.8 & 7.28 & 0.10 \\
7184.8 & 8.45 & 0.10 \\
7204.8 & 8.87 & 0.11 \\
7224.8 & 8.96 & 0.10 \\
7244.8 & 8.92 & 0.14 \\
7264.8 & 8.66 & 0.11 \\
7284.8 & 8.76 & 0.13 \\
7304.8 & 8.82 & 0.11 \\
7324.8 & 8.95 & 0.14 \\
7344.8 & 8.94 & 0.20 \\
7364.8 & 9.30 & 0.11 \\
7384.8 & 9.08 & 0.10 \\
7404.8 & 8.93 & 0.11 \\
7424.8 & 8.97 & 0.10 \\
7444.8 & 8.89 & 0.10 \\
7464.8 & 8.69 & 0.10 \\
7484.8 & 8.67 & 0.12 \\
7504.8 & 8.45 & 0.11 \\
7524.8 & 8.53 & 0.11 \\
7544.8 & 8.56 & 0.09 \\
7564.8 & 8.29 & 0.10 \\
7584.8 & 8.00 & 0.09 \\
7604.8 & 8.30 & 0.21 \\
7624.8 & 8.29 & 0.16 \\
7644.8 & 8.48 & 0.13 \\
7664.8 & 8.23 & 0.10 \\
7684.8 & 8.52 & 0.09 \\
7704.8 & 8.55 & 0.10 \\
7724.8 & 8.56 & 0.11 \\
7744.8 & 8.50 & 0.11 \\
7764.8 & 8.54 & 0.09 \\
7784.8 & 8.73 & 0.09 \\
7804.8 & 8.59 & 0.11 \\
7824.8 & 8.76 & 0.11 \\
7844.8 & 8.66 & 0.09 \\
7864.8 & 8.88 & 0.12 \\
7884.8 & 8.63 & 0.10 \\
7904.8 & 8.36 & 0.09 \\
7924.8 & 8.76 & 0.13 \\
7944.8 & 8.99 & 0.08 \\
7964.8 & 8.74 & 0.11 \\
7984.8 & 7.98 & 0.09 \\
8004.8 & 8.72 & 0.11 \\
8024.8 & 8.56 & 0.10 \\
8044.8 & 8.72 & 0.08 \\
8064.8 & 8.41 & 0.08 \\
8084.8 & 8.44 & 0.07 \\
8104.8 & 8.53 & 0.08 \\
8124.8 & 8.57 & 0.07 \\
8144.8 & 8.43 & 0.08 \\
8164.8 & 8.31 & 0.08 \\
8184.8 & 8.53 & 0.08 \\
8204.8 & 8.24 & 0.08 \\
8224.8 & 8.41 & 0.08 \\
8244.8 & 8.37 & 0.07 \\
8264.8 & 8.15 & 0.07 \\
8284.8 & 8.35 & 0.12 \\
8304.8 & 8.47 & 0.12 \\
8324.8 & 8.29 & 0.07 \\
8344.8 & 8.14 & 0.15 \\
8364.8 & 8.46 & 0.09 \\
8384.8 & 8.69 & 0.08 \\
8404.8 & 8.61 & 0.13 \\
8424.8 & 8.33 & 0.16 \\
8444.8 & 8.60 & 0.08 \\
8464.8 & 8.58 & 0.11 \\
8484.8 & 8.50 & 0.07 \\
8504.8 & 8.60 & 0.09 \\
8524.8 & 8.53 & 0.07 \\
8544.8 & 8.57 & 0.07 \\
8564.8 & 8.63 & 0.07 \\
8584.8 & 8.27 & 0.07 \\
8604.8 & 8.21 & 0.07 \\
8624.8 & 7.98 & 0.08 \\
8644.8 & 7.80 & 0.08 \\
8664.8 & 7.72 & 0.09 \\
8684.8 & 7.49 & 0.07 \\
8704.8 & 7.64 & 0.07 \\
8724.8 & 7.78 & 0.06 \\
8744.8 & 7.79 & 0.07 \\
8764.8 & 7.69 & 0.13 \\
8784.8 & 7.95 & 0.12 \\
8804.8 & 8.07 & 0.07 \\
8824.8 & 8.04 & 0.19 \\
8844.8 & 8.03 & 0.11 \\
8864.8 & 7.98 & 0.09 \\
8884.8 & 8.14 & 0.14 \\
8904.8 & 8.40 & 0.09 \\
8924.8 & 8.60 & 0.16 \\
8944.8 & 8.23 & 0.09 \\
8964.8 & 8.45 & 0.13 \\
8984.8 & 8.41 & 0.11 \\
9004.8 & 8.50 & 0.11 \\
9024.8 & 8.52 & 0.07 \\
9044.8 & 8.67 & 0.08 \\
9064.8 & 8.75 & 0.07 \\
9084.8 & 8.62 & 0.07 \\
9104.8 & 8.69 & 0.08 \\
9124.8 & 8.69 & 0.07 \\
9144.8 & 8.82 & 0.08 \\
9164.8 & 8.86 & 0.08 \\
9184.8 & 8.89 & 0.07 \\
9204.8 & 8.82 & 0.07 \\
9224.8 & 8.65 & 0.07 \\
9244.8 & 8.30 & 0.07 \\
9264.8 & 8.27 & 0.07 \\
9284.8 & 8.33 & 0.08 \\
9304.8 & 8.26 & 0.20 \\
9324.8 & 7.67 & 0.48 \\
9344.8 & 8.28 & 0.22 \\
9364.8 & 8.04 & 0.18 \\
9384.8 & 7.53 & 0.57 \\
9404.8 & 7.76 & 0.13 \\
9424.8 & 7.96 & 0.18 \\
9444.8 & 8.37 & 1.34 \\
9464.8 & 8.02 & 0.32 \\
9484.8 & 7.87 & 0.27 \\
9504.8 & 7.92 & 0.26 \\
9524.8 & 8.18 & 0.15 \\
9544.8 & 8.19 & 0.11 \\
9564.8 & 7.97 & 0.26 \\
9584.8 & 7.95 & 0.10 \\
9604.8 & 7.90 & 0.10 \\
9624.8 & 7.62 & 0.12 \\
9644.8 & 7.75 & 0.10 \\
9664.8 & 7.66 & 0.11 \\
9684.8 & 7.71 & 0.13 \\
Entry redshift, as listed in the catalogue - 0.216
